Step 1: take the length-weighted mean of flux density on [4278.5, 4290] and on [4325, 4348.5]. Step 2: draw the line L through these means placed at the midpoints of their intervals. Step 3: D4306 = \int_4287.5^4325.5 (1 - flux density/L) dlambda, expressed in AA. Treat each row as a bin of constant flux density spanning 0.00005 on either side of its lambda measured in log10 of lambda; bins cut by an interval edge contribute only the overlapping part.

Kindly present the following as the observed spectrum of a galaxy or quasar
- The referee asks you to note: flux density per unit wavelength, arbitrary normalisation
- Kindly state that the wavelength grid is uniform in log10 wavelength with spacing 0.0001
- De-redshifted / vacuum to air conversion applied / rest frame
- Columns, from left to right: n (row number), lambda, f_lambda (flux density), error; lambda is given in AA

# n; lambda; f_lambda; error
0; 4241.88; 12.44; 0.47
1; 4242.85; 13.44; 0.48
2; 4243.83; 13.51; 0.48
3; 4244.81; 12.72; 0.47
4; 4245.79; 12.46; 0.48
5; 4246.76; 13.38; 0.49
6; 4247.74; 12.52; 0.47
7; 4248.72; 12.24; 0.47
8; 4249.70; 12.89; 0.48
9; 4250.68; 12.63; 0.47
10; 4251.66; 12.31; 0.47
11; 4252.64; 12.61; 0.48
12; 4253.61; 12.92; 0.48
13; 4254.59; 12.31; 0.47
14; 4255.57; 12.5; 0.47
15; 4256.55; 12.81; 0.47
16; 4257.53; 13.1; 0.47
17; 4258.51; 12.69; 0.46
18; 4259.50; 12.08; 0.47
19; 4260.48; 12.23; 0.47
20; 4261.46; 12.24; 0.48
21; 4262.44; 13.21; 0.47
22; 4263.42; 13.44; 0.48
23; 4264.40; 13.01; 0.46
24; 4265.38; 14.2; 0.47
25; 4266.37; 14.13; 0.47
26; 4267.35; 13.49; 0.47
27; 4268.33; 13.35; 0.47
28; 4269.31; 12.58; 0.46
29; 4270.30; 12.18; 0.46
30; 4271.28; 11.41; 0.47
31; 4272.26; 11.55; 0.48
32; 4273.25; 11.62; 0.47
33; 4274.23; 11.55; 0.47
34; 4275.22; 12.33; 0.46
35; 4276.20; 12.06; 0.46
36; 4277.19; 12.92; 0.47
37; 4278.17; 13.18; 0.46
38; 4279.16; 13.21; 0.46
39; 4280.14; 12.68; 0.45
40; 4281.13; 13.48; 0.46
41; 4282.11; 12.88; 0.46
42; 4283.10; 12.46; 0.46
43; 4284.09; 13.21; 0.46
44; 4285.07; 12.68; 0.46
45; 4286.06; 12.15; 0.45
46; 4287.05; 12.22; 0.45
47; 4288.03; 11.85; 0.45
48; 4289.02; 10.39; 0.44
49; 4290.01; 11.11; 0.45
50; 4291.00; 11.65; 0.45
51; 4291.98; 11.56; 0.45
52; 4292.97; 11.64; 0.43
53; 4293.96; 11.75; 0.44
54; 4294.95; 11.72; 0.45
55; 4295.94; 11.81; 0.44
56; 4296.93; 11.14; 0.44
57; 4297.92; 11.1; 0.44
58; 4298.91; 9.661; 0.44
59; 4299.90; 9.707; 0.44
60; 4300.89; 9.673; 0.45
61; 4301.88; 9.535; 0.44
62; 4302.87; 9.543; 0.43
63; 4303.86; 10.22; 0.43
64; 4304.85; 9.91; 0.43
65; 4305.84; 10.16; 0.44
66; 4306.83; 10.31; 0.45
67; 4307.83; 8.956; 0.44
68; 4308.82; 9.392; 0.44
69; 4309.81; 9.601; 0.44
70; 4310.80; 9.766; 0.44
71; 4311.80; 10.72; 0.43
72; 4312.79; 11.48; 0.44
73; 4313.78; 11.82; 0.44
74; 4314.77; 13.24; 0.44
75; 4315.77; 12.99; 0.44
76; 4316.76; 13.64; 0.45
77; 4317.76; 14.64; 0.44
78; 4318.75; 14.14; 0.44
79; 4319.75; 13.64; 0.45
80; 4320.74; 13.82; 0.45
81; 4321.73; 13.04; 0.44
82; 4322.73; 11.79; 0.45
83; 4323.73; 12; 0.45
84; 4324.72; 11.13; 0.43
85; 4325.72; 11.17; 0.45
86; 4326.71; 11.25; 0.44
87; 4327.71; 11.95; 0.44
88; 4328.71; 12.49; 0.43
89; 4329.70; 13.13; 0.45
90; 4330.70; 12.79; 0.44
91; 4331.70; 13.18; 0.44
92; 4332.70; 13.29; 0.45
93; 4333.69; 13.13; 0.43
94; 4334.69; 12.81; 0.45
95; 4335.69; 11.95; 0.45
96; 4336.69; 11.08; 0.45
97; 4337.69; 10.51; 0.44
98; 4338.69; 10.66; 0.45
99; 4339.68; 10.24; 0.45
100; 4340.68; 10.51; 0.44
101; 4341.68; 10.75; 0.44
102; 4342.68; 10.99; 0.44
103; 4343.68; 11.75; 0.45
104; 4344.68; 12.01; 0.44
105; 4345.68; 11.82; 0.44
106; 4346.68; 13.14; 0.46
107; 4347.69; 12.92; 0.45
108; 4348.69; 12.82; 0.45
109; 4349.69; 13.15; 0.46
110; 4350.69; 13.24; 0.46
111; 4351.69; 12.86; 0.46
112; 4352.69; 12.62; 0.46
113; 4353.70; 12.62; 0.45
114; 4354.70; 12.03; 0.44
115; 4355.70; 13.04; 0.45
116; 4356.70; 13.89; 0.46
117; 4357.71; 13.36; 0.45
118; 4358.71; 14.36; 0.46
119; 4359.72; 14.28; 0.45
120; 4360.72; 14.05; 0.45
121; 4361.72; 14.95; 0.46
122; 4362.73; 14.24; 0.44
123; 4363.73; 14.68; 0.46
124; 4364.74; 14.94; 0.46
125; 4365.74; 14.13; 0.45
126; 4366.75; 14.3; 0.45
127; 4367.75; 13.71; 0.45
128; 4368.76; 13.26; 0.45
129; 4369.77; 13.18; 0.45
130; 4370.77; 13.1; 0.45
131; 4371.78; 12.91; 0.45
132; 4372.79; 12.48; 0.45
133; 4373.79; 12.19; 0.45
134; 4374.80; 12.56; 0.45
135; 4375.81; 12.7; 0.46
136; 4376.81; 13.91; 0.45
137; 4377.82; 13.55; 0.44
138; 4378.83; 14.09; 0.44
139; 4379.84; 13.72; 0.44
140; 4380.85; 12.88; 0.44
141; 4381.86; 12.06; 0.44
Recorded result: 2.7 AA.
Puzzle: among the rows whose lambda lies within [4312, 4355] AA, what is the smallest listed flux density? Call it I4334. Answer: 10.24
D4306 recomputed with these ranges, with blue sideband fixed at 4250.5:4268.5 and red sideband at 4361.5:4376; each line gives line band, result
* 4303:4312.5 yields 2.4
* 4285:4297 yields 1.3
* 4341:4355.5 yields 1.2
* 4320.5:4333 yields 0.9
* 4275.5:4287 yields 0.2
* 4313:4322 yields -0.1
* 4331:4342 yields 1.4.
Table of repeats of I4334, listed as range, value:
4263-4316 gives 8.956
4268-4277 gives 11.41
